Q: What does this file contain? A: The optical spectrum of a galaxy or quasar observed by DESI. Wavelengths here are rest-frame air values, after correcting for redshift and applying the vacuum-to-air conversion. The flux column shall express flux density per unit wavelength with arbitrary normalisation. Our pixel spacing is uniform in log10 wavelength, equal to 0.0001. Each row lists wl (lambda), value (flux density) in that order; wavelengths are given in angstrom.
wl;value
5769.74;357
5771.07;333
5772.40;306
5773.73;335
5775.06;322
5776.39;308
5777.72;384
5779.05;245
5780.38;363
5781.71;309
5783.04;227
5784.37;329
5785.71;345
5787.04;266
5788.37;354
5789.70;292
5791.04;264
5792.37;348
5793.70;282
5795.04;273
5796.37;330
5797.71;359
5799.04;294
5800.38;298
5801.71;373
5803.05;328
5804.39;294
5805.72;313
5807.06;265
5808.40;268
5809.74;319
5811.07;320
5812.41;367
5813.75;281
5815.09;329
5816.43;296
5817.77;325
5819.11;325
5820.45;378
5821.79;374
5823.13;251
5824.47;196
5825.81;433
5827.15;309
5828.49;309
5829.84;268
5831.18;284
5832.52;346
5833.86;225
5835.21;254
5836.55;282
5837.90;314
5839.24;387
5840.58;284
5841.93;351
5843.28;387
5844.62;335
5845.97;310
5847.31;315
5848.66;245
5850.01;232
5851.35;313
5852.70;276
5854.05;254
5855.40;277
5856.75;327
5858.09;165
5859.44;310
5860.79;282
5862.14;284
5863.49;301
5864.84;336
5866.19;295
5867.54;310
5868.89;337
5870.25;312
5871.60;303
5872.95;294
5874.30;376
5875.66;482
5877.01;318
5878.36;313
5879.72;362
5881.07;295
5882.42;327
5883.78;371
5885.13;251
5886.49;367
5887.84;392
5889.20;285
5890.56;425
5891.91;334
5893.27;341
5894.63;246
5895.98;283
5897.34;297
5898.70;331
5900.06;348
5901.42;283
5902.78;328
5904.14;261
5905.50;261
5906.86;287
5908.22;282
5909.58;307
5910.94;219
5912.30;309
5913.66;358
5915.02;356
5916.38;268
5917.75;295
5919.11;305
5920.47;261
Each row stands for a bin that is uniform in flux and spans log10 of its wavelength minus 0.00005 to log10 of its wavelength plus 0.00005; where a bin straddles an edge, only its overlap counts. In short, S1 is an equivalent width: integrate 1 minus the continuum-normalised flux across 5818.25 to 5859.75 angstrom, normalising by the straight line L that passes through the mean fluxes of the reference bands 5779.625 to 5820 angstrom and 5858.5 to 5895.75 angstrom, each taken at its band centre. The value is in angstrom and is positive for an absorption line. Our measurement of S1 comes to 2.37 angstrom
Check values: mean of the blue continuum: 311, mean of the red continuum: 326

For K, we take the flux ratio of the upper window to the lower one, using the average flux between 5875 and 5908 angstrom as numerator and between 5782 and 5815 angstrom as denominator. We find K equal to 1.05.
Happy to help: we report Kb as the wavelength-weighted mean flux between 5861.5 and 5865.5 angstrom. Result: 307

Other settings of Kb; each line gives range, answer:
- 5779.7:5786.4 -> 314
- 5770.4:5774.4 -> 324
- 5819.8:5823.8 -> 334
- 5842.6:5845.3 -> 361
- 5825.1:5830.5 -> 329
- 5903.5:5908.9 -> 273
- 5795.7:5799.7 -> 328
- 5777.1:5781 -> 330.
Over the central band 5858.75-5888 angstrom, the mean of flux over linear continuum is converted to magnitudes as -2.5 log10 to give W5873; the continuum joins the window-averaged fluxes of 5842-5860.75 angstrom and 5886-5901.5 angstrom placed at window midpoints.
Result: -0.06 mag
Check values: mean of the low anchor 290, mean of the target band 327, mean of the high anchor 329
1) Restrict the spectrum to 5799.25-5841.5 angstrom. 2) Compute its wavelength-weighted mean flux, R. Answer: 310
